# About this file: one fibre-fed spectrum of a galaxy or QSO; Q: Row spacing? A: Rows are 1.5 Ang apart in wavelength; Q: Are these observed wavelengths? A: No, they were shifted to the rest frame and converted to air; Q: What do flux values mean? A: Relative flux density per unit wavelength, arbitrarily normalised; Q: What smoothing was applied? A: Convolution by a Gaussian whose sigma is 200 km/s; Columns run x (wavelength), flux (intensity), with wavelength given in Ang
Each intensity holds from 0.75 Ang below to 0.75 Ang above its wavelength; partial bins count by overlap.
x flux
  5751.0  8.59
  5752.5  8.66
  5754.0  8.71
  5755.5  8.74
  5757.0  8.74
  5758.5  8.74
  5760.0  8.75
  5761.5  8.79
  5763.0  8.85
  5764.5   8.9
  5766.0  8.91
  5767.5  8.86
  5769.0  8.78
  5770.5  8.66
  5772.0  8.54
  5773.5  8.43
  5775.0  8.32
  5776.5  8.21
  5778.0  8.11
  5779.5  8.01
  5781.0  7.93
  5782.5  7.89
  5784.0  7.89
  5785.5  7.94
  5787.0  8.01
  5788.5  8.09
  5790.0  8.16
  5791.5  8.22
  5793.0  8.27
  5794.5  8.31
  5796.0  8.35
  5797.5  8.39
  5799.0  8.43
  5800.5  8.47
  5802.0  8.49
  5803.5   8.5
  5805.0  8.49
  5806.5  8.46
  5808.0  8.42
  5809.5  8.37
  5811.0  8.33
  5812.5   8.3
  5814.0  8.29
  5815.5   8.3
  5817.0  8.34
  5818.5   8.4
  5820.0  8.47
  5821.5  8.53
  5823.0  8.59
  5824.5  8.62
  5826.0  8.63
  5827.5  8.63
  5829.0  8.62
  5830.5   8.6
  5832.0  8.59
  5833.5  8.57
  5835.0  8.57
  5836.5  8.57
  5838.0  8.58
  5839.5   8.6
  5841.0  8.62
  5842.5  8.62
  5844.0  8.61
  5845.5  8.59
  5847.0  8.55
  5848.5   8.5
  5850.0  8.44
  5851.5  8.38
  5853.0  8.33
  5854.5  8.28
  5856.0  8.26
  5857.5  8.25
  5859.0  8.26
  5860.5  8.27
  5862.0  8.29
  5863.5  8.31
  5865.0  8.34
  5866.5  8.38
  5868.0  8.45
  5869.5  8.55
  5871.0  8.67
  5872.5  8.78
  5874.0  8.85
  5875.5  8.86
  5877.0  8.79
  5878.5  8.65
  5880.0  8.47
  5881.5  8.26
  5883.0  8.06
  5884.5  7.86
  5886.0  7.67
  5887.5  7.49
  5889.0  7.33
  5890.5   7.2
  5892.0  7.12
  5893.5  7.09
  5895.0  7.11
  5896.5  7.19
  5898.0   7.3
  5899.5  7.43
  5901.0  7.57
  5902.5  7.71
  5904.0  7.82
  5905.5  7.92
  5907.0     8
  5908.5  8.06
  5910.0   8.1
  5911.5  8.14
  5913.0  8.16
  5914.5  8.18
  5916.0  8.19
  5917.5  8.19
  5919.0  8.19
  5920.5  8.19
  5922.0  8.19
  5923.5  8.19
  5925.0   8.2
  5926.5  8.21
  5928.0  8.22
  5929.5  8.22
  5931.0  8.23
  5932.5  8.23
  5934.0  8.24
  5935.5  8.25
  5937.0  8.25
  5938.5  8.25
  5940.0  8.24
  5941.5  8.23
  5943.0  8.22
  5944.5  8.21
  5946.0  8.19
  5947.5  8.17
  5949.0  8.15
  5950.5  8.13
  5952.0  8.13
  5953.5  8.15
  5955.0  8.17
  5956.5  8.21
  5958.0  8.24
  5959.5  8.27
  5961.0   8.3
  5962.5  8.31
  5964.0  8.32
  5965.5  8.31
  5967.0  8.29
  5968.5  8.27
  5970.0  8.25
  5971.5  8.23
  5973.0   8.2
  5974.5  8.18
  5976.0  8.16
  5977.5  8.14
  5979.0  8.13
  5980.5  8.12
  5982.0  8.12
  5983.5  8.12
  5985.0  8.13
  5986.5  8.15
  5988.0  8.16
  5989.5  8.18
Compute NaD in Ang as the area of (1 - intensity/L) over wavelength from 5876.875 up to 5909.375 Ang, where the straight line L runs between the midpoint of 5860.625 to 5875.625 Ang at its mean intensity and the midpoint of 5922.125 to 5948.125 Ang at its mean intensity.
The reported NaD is 2.7 Ang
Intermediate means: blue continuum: 8.52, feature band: 7.71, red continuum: 8.22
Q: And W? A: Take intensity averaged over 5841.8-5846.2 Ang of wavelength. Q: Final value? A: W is 8.61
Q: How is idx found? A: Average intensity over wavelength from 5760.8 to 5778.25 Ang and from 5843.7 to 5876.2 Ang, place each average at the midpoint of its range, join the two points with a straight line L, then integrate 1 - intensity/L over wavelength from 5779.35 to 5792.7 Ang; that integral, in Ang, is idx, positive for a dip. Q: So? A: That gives 0.9 Ang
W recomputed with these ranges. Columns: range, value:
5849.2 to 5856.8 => 8.34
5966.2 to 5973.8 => 8.25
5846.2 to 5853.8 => 8.44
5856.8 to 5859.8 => 8.26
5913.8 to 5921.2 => 8.19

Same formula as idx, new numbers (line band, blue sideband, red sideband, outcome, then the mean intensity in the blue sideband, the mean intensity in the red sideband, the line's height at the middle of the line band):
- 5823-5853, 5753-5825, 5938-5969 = -0.7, 8.42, 8.23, 8.36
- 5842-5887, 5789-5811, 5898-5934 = -1.2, 8.38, 8.05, 8.2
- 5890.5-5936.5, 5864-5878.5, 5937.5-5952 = 2.5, 8.63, 8.2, 8.38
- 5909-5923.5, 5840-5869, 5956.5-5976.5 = 0.3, 8.41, 8.26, 8.32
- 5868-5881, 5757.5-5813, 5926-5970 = -0.6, 8.4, 8.23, 8.3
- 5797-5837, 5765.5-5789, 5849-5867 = -0.9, 8.28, 8.32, 8.3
